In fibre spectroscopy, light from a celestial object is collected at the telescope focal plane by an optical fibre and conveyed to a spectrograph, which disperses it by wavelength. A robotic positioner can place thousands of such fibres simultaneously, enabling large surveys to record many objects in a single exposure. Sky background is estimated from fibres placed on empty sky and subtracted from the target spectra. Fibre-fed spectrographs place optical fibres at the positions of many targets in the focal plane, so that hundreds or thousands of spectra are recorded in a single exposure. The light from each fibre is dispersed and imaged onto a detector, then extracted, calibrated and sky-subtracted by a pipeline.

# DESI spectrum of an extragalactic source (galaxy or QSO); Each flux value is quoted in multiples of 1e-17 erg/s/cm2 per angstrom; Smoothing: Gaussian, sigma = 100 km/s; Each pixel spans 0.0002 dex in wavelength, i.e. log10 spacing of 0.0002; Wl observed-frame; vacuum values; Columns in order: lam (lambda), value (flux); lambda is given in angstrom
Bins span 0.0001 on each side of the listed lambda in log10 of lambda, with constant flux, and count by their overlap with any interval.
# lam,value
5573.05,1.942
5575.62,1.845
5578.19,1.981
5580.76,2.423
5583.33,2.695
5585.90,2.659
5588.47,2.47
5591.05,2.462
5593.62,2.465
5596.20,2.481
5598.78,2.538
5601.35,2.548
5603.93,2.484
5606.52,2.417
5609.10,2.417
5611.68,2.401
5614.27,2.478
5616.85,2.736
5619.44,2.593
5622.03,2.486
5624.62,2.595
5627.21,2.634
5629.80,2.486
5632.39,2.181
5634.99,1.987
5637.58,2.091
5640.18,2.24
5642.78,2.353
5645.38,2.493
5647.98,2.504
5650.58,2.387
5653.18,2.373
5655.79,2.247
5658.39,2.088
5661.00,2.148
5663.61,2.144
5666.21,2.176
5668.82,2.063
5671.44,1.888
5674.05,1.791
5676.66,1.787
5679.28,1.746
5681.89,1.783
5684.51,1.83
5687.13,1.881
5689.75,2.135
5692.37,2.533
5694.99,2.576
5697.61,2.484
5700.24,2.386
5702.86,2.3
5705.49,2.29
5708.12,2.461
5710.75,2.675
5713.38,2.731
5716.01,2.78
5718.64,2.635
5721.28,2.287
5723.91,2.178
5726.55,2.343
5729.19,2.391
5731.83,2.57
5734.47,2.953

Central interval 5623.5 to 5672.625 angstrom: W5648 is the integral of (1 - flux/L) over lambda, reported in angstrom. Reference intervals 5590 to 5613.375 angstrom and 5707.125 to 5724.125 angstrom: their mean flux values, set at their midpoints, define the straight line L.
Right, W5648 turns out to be 4.7 angstrom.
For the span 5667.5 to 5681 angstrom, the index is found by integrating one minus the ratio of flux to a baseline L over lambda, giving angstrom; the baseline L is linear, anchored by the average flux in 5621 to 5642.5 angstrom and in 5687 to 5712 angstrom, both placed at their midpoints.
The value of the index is 3.0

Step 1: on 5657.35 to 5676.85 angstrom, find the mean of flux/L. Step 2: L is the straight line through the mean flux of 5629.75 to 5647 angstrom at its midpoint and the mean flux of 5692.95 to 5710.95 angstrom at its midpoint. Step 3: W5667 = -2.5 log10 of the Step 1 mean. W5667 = 0.156 mag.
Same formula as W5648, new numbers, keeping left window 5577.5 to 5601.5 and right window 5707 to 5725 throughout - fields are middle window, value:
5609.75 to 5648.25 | 1.3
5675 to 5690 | 4.1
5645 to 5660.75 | 1.2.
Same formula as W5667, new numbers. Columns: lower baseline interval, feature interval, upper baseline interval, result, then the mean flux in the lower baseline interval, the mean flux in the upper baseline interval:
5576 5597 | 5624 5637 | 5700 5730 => 0.040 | 2.43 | 2.46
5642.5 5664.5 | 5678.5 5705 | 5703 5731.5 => 0.109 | 2.3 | 2.47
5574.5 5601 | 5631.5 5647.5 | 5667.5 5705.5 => 0.002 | 2.41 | 2.09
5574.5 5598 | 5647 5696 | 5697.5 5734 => 0.164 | 2.39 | 2.48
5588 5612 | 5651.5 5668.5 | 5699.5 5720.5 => 0.144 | 2.47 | 2.53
